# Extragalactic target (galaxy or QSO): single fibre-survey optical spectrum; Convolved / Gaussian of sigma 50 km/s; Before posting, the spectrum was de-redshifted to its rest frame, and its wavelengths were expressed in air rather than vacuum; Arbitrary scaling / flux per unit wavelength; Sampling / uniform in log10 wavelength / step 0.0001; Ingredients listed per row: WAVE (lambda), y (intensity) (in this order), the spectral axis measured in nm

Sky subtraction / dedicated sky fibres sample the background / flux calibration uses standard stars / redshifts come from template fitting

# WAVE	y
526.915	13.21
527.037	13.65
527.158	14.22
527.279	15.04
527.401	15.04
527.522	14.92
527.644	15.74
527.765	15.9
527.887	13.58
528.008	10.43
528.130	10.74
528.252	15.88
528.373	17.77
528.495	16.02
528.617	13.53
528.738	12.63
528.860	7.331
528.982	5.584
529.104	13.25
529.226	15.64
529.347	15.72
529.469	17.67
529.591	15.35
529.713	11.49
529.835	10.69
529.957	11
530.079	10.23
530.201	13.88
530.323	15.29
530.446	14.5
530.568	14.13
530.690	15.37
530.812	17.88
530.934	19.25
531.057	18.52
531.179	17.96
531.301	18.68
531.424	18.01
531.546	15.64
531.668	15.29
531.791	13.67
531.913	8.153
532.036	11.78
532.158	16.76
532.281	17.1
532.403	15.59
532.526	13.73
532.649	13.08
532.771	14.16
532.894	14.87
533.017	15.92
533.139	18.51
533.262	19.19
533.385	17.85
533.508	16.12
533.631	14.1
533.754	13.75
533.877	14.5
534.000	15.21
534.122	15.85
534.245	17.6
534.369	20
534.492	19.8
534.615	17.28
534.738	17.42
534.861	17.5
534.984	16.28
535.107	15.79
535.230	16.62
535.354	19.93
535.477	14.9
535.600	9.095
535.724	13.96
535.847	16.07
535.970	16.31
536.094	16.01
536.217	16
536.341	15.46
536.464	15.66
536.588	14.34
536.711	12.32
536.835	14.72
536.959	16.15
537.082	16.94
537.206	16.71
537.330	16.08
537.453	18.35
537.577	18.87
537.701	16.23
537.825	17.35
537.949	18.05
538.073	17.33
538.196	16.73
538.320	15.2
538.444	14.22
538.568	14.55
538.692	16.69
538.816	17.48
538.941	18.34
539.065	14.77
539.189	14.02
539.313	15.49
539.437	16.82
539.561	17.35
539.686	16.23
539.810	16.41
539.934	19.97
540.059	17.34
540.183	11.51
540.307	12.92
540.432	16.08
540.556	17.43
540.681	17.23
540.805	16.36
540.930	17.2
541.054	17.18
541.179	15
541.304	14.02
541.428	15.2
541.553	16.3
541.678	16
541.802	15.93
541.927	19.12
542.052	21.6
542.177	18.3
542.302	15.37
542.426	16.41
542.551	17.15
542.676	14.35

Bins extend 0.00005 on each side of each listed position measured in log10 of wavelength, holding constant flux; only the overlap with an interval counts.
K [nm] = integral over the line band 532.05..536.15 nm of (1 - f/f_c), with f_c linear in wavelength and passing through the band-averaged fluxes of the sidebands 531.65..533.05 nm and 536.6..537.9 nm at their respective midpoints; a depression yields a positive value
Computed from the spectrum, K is -0.32 nm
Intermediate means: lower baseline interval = 14.1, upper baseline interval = 16.3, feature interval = 16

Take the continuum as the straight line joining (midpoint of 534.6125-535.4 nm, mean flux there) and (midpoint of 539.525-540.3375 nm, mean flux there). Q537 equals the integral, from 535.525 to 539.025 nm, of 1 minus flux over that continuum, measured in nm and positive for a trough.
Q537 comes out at 0.16 nm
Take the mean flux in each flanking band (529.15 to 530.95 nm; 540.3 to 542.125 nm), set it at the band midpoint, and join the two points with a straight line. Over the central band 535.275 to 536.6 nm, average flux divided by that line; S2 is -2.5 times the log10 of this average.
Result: 0.02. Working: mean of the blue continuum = 14.4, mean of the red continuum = 16.6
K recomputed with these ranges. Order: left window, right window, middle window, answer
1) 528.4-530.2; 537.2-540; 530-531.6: -0.319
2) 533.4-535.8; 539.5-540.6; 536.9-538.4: -0.079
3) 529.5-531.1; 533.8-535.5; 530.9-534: 0.012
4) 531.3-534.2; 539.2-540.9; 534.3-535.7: -0.105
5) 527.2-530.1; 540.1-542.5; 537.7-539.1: -0.073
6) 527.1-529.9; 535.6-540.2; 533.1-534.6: -0.183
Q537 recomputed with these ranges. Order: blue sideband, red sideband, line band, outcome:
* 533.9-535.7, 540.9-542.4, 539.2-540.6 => 0.06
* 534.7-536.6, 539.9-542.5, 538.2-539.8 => 0.02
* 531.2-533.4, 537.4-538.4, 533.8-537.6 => 0.08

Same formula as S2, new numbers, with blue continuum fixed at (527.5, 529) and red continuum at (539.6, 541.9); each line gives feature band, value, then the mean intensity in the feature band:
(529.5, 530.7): 0.04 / 13.2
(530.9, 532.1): -0.12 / 15.6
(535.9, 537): -0.01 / 15.2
